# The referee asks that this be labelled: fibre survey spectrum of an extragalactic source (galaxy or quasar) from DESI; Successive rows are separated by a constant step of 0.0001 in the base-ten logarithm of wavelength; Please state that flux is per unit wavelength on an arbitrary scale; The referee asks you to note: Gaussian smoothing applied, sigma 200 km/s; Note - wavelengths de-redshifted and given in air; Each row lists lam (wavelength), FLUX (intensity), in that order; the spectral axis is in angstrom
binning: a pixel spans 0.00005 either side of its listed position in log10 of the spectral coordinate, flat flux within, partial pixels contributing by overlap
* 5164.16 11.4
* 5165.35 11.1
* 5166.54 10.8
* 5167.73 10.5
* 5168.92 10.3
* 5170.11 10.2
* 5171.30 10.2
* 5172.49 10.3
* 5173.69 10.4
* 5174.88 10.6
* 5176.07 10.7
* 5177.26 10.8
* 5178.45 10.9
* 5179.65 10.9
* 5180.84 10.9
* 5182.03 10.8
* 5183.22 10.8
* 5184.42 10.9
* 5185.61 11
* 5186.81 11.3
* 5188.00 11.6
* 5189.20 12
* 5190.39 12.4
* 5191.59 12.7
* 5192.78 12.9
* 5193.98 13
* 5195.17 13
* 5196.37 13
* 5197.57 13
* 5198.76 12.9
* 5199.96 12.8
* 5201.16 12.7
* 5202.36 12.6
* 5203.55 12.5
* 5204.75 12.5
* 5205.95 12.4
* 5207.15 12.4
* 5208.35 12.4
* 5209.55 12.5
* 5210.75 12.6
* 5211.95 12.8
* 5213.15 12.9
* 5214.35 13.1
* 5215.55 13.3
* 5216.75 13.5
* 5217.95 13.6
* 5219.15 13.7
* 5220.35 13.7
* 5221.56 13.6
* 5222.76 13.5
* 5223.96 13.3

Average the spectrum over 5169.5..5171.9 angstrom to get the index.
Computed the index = 10.2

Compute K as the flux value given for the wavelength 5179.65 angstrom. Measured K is 10.9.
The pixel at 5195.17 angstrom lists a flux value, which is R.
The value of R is 13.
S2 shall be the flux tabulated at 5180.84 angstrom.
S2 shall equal 10.9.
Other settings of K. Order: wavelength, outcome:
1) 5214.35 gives 13.1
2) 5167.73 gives 10.5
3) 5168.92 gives 10.3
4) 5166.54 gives 10.8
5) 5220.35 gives 13.7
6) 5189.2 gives 12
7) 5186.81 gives 11.3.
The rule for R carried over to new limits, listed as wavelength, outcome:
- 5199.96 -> 12.8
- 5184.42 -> 10.9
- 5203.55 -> 12.5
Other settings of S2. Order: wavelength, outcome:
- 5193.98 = 13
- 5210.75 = 12.6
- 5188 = 11.6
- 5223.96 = 13.3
